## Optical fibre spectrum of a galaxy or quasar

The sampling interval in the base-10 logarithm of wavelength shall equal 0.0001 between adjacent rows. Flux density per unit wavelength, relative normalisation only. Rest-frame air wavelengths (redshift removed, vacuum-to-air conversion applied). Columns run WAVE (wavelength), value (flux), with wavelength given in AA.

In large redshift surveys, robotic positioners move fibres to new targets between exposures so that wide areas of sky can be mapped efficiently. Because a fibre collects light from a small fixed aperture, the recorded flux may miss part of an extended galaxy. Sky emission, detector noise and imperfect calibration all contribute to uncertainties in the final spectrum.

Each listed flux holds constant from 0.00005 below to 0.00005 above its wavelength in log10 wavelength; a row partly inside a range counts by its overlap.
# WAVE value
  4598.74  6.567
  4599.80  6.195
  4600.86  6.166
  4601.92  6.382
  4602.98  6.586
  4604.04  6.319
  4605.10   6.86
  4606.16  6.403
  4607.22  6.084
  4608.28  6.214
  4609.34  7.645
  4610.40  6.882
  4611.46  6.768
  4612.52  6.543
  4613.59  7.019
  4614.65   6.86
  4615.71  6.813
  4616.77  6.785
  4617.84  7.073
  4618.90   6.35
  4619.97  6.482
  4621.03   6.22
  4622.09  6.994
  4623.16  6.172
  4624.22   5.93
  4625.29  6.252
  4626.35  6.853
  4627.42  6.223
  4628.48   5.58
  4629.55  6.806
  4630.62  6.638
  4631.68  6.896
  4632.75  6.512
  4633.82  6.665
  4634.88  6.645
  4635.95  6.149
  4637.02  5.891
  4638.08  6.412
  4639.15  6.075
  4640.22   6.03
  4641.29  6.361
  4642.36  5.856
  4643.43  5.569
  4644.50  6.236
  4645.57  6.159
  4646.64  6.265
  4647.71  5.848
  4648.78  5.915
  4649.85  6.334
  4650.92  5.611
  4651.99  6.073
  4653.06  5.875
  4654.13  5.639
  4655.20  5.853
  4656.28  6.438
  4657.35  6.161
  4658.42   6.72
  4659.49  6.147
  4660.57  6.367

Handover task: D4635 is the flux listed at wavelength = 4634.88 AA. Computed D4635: 6.645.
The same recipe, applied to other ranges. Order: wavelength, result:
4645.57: 6.159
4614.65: 6.86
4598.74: 6.567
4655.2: 5.853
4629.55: 6.806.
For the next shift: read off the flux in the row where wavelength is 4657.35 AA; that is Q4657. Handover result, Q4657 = 6.161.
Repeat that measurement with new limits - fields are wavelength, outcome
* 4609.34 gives 7.645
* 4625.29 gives 6.252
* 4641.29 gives 6.361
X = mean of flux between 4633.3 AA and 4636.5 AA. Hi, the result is 6.49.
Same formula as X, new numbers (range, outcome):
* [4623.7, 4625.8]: 6.08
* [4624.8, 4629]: 6.24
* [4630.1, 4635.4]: 6.68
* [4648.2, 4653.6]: 5.97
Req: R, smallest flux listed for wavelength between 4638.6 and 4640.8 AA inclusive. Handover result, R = 6.03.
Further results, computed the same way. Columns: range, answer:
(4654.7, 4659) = 5.853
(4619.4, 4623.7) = 6.172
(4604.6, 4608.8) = 6.084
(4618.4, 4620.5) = 6.35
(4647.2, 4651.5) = 5.611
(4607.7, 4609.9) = 6.214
